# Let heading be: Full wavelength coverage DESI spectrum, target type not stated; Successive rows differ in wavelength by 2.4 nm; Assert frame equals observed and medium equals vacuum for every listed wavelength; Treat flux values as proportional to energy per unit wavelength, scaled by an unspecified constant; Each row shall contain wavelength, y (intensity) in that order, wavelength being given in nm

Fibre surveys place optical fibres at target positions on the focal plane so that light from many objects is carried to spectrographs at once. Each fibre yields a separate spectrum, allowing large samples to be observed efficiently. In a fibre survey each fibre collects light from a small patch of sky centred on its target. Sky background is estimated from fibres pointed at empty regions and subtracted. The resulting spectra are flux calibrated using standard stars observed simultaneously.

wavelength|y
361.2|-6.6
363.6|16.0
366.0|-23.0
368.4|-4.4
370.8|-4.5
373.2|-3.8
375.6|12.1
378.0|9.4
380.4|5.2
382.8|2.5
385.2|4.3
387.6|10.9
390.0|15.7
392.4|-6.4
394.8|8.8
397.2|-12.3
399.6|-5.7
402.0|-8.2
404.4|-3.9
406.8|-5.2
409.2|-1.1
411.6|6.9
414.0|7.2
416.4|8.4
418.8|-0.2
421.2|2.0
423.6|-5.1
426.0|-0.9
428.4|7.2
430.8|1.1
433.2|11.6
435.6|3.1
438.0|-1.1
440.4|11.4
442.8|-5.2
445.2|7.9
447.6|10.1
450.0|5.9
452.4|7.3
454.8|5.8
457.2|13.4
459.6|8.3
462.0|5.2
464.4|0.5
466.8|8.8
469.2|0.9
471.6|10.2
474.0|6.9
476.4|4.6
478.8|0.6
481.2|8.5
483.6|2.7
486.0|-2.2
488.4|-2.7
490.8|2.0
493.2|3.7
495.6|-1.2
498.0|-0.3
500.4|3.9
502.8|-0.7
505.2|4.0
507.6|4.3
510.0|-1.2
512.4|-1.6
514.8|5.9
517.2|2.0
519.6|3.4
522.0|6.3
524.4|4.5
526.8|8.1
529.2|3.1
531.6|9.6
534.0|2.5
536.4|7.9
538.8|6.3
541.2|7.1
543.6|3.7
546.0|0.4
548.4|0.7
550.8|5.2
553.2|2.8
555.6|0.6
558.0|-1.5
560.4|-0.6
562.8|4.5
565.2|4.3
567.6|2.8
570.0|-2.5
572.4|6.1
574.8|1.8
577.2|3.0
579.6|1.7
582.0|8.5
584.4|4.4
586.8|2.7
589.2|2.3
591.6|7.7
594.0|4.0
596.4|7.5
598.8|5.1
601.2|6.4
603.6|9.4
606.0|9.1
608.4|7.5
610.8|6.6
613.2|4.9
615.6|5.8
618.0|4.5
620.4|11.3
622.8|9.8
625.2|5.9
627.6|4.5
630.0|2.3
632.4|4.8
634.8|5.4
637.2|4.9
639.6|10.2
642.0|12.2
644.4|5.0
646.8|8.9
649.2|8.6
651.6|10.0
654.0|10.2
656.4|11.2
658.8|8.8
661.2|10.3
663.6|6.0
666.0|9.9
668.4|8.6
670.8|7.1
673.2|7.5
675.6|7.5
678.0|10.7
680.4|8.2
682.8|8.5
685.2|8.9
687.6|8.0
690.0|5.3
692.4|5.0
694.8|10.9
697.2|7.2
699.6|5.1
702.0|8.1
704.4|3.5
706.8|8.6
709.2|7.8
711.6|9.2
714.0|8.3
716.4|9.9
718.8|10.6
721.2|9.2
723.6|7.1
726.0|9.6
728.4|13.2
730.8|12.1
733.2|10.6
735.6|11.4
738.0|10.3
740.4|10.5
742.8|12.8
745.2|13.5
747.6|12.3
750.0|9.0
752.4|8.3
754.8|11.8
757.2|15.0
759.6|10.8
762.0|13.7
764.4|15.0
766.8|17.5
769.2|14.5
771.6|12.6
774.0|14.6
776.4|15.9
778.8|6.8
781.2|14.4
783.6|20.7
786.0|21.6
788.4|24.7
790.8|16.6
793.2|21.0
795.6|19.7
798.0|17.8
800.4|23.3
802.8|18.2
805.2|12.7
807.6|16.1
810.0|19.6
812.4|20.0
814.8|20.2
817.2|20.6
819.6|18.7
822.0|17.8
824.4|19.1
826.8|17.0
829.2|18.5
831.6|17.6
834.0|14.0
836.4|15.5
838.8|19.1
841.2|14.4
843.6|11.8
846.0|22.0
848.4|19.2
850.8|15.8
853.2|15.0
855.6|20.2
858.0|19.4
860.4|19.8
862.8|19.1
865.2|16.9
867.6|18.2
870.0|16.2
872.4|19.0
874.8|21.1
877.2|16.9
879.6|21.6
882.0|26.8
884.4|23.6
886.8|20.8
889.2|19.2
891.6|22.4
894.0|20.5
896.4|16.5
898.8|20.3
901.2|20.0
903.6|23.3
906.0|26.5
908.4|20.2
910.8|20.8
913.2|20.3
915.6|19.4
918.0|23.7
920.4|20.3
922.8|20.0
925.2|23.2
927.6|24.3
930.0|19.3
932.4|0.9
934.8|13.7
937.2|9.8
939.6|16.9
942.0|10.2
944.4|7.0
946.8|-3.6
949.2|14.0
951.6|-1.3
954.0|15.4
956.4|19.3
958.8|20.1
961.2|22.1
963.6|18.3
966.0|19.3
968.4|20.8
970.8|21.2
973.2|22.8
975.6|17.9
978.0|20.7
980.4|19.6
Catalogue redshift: 0.96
